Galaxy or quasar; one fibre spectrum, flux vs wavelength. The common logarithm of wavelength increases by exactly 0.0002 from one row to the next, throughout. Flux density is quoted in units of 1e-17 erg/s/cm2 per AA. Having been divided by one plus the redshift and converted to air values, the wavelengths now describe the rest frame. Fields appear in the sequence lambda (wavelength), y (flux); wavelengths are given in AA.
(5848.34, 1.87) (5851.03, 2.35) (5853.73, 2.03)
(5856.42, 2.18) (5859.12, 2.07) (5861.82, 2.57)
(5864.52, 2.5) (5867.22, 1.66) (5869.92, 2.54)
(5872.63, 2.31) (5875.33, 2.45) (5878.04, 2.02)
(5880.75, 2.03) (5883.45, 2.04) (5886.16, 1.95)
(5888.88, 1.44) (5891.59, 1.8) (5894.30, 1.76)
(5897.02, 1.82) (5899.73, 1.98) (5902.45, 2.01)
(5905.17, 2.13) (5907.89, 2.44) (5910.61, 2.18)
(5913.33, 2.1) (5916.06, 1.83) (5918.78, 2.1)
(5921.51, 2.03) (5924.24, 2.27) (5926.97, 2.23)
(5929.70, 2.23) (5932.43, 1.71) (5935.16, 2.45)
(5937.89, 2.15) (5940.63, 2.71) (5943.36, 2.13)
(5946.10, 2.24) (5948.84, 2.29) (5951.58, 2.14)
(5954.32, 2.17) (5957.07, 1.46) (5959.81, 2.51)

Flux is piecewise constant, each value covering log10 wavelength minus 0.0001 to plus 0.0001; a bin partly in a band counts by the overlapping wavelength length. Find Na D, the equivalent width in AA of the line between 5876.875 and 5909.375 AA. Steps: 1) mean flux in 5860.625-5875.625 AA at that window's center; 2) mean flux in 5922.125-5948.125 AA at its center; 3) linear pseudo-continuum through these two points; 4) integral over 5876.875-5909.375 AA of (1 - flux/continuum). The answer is 4.8 AA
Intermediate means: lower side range 2.33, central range 1.95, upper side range 2.23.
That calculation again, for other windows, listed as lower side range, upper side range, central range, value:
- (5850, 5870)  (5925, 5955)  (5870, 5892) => 1.7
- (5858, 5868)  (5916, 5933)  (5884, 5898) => 2.6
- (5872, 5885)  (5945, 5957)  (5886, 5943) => 2.0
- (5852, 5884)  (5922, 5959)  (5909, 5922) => 0.7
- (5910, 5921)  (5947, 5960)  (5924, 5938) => -0.7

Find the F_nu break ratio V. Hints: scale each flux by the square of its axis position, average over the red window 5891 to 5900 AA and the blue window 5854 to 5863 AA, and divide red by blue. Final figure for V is 0.8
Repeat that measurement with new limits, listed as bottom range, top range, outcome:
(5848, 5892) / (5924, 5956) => 1.07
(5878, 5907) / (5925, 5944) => 1.19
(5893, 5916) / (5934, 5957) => 1.11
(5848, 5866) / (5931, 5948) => 1.03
